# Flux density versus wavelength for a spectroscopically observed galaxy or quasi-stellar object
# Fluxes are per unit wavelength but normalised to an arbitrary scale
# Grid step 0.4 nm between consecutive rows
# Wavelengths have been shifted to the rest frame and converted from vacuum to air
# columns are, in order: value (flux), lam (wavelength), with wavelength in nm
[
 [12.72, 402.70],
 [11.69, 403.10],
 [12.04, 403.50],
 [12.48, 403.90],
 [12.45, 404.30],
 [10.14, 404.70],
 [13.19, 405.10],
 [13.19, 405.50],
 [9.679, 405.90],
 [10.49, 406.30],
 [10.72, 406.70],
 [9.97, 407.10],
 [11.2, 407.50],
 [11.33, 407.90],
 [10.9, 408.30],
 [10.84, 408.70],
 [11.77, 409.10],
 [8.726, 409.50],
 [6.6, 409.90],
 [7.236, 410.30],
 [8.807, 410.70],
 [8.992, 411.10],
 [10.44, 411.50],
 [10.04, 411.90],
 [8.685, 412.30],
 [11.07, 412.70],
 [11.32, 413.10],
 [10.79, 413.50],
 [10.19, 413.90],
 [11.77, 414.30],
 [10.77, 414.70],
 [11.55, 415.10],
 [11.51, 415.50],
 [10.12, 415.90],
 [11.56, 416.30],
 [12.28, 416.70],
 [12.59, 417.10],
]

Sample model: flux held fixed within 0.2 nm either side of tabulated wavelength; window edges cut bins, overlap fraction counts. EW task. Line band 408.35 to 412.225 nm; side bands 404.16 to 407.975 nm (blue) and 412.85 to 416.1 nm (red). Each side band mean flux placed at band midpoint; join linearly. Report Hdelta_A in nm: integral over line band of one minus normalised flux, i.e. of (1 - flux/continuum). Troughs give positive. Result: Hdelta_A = 0.625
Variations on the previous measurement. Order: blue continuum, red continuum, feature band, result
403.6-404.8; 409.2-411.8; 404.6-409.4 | -0.32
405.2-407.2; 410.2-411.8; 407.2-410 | -0.08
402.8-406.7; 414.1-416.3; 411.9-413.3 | 0.12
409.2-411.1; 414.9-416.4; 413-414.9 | -0.14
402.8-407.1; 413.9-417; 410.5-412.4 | 0.33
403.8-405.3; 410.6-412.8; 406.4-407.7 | 0.07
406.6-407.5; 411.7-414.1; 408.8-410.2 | 0.19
